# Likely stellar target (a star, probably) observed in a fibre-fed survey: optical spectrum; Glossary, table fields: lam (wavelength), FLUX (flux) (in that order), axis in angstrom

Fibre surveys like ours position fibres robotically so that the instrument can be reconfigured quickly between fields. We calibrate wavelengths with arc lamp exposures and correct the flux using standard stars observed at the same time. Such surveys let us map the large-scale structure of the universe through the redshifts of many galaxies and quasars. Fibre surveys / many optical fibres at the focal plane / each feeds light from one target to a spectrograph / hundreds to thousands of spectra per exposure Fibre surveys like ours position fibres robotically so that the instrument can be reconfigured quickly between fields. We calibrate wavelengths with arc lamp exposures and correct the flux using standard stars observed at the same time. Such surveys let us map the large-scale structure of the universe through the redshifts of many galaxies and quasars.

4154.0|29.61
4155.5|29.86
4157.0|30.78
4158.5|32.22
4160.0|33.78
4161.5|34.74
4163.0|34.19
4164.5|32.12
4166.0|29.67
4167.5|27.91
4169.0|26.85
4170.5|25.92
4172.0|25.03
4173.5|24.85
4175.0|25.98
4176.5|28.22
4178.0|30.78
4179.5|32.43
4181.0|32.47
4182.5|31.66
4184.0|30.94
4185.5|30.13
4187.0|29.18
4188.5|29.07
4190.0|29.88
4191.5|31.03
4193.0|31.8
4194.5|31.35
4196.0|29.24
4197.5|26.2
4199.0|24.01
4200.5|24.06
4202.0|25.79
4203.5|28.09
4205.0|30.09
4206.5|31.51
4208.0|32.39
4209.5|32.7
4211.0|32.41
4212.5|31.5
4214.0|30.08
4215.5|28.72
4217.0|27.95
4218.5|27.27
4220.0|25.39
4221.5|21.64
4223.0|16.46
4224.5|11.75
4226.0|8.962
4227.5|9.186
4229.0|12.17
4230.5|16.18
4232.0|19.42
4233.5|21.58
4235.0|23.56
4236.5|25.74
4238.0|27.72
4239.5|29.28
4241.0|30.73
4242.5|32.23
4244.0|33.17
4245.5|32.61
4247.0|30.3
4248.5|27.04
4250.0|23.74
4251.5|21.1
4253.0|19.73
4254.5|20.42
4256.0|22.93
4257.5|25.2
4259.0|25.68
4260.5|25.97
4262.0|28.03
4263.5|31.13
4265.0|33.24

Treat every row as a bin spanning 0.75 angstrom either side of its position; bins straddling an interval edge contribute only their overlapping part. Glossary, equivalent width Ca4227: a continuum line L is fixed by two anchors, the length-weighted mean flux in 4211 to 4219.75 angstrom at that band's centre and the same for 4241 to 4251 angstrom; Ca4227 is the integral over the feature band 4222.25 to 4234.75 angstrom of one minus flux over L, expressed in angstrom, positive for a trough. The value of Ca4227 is 6.2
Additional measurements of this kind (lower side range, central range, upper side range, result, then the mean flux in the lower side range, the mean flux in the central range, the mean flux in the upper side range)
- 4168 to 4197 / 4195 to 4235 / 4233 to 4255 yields 5.63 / 29.3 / 24.1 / 26.7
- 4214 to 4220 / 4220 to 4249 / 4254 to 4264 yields 4.51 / 27.9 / 22.7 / 25.6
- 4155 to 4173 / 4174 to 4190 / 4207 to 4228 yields -1.03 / 30.2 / 30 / 24.3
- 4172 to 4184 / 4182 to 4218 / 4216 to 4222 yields -2.78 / 29.3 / 29.5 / 25.9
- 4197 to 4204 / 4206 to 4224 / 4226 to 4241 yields -3.45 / 25.5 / 27.9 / 20.5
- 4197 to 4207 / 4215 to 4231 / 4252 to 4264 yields 4.66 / 27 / 18.6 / 24.7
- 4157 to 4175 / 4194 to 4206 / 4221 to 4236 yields -2.73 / 29.6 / 27.4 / 16.2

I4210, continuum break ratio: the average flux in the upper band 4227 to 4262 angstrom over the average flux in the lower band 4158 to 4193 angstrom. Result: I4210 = 0.8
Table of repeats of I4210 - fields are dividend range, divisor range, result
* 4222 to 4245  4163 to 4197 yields 0.72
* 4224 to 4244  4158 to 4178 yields 0.72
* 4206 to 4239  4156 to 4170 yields 0.75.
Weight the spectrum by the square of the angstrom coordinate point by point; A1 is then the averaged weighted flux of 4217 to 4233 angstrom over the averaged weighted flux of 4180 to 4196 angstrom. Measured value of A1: 0.6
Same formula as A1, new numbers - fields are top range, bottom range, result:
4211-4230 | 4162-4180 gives 0.76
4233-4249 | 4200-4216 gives 0.98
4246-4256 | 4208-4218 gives 0.79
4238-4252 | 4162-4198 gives 1.01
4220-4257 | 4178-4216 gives 0.77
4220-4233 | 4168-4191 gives 0.54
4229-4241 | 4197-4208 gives 0.85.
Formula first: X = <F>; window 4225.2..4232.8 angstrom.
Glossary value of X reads 13.2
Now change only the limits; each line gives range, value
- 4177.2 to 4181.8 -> 31.9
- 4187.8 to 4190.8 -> 29.5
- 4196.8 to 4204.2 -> 25.6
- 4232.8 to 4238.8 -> 24.7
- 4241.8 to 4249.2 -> 31.1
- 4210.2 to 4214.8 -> 31.3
